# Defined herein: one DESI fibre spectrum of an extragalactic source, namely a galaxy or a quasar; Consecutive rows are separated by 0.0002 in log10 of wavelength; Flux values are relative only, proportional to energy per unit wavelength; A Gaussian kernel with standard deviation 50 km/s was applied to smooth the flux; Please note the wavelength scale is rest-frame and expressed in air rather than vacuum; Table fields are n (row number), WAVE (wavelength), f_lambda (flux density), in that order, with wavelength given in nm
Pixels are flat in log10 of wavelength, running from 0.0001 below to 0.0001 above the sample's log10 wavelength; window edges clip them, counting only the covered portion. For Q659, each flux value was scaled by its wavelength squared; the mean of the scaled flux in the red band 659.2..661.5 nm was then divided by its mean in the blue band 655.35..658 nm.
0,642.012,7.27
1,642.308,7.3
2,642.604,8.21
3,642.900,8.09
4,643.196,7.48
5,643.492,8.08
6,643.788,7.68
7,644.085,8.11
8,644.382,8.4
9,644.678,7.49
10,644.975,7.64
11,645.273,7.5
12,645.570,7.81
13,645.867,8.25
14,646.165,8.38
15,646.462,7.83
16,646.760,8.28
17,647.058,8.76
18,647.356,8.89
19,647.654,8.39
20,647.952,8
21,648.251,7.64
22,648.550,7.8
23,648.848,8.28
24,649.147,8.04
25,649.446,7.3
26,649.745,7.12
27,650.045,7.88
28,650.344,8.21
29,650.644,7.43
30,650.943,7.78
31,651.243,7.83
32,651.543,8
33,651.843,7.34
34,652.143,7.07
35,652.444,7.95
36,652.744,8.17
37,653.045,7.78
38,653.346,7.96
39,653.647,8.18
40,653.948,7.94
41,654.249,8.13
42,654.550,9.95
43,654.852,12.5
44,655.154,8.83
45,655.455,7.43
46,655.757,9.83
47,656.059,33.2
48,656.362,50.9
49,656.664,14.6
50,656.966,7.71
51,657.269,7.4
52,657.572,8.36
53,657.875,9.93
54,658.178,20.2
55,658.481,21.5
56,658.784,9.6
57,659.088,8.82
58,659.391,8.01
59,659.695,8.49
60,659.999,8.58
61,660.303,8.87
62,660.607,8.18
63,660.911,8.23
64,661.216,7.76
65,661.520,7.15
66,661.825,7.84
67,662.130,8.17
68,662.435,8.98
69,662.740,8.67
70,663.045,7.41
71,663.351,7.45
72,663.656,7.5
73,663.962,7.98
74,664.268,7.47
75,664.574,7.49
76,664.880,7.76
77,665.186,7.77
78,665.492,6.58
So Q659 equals 0.5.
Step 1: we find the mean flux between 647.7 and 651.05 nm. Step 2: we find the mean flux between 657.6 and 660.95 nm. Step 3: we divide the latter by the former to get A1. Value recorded 1.40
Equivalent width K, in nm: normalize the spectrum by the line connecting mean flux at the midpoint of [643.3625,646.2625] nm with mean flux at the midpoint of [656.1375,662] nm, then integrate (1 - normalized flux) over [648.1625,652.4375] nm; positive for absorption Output 0.86 nm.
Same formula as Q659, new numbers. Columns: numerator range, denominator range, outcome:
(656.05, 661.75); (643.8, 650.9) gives 1.68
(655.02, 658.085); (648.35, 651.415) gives 2.09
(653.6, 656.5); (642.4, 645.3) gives 2.08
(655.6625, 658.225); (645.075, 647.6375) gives 2.27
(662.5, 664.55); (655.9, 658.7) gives 0.42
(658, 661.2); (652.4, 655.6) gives 1.28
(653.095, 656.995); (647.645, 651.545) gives 1.88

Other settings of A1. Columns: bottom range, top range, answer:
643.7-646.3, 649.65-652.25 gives 0.97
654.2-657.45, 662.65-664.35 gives 0.49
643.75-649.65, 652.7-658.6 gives 1.69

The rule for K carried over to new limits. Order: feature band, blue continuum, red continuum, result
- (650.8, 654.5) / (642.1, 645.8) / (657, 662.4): 0.412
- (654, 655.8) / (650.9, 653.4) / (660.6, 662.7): -0.343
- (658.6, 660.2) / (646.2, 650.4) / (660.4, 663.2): -0.181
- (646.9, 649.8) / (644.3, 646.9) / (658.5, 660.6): 0.067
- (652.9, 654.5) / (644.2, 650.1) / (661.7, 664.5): -0.032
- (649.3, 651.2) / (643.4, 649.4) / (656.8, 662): 0.208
